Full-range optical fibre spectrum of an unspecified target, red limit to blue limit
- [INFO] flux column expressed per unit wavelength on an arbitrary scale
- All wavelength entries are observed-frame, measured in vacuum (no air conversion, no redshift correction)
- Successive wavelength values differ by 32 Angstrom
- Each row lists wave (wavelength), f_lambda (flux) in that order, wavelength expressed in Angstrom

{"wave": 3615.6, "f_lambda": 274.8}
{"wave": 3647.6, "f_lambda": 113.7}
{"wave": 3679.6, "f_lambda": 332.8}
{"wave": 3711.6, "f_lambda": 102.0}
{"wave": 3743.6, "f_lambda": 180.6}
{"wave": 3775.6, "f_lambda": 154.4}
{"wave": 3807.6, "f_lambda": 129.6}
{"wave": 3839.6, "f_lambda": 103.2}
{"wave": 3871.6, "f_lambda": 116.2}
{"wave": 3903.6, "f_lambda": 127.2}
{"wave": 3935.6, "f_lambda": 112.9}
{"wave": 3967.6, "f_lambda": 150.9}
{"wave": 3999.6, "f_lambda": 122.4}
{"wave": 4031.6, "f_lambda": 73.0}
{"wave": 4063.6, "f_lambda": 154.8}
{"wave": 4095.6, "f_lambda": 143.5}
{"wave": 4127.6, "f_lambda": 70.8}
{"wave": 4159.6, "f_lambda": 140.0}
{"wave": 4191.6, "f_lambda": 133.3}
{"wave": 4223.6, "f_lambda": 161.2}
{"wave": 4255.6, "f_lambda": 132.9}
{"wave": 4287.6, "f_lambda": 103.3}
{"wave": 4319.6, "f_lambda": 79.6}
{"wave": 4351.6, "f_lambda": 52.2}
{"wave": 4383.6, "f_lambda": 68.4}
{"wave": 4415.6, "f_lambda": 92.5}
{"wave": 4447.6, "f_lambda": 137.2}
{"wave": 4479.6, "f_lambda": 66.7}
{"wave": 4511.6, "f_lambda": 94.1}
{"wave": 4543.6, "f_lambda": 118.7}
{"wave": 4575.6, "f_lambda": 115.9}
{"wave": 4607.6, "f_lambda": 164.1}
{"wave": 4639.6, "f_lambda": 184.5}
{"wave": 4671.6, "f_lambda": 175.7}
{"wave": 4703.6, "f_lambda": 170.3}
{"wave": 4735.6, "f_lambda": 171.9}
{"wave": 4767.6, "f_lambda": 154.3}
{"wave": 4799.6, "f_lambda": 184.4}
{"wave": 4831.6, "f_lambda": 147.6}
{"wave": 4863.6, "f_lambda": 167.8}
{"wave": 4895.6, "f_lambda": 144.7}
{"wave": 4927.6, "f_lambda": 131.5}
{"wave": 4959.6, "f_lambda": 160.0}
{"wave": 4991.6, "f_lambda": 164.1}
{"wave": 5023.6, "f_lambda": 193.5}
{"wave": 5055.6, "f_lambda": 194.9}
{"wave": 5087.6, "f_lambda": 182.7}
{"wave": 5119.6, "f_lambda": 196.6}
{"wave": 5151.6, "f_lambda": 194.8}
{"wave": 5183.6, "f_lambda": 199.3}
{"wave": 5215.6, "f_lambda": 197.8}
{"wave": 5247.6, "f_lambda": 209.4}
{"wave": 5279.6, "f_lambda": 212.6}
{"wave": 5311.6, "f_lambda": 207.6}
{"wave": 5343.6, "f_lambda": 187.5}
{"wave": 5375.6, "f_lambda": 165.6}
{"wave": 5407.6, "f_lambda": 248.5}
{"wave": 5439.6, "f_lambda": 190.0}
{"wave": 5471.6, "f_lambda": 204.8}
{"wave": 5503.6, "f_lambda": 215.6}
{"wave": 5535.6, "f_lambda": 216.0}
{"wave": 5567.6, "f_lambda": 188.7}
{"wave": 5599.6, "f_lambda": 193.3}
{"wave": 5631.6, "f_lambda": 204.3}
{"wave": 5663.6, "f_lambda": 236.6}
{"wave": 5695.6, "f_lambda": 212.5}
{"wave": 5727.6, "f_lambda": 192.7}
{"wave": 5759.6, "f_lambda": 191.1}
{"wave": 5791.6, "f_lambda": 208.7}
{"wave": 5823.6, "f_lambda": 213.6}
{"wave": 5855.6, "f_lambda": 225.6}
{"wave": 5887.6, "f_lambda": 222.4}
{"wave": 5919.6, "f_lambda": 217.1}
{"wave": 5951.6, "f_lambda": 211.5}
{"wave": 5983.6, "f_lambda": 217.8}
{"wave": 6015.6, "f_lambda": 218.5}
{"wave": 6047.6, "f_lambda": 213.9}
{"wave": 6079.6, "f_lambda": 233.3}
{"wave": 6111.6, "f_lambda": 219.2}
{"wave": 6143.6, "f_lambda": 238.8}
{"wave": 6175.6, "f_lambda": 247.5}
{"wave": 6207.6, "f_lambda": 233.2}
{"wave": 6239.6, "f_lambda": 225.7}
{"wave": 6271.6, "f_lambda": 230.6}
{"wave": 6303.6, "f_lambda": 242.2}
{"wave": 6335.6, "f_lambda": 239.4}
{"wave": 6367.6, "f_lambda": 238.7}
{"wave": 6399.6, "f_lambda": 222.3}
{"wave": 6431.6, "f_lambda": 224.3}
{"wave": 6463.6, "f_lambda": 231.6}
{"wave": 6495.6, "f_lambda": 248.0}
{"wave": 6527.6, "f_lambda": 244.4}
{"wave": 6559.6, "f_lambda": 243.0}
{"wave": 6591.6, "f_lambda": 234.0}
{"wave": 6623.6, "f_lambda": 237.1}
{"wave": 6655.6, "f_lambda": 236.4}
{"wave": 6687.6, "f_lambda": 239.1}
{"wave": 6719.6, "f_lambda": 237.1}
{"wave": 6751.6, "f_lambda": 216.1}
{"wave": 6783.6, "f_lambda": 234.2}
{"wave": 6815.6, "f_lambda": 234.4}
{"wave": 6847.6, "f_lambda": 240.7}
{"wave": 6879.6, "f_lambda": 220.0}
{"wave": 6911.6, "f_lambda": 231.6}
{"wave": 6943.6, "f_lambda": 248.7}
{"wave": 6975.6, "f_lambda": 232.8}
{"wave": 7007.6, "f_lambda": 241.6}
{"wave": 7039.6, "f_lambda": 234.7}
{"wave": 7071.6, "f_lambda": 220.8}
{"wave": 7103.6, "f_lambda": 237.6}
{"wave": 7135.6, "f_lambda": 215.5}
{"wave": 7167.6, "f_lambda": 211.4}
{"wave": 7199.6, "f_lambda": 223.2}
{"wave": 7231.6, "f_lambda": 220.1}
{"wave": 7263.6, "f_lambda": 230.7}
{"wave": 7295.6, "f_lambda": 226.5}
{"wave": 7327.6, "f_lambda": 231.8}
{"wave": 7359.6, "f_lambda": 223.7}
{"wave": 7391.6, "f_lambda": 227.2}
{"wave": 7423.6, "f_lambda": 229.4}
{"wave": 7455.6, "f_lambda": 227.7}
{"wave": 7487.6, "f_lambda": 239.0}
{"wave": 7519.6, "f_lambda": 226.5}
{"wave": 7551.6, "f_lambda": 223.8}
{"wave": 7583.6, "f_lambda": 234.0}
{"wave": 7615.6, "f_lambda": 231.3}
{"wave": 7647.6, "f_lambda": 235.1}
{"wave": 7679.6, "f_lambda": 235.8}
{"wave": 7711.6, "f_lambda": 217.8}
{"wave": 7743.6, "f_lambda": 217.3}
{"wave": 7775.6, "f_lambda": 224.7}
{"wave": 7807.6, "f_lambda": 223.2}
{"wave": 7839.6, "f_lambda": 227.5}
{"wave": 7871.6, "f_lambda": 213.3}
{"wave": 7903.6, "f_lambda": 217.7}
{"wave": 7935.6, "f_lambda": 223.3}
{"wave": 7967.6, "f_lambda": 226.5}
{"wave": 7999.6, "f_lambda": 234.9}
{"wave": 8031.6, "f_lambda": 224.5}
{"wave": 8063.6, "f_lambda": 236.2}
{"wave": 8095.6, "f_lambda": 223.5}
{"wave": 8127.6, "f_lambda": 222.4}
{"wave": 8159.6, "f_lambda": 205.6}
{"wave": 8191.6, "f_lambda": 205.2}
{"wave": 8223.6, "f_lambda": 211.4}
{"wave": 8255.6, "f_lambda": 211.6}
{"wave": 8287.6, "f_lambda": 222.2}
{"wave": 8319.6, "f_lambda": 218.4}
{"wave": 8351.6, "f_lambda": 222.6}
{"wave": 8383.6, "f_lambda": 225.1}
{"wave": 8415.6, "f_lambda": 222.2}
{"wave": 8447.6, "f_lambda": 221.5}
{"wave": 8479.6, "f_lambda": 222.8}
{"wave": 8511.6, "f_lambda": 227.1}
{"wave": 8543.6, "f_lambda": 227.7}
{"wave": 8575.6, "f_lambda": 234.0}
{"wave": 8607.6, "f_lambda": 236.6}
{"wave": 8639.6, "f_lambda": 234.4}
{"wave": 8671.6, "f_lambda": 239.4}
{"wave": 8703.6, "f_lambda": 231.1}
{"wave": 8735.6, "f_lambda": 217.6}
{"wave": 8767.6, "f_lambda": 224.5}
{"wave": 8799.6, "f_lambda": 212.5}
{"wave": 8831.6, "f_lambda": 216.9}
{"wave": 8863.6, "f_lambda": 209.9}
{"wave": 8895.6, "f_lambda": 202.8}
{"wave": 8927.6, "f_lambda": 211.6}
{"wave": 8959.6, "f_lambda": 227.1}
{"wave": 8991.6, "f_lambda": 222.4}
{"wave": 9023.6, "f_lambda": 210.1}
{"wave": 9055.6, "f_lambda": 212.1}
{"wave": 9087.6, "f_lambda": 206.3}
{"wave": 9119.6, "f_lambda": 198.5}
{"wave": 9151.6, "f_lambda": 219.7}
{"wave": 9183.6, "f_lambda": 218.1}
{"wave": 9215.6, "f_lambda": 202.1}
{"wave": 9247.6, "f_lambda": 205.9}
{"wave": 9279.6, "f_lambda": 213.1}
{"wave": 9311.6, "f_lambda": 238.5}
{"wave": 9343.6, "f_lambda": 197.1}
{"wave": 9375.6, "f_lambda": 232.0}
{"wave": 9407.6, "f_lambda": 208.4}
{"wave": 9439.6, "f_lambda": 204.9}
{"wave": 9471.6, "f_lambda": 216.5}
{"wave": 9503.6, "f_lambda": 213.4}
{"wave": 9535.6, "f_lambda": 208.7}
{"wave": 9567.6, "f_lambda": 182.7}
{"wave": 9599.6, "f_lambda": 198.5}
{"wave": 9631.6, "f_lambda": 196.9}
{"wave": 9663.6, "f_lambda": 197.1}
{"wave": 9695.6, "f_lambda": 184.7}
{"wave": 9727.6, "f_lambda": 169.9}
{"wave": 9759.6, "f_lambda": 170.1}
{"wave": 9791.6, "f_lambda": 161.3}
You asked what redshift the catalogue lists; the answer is 0.147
